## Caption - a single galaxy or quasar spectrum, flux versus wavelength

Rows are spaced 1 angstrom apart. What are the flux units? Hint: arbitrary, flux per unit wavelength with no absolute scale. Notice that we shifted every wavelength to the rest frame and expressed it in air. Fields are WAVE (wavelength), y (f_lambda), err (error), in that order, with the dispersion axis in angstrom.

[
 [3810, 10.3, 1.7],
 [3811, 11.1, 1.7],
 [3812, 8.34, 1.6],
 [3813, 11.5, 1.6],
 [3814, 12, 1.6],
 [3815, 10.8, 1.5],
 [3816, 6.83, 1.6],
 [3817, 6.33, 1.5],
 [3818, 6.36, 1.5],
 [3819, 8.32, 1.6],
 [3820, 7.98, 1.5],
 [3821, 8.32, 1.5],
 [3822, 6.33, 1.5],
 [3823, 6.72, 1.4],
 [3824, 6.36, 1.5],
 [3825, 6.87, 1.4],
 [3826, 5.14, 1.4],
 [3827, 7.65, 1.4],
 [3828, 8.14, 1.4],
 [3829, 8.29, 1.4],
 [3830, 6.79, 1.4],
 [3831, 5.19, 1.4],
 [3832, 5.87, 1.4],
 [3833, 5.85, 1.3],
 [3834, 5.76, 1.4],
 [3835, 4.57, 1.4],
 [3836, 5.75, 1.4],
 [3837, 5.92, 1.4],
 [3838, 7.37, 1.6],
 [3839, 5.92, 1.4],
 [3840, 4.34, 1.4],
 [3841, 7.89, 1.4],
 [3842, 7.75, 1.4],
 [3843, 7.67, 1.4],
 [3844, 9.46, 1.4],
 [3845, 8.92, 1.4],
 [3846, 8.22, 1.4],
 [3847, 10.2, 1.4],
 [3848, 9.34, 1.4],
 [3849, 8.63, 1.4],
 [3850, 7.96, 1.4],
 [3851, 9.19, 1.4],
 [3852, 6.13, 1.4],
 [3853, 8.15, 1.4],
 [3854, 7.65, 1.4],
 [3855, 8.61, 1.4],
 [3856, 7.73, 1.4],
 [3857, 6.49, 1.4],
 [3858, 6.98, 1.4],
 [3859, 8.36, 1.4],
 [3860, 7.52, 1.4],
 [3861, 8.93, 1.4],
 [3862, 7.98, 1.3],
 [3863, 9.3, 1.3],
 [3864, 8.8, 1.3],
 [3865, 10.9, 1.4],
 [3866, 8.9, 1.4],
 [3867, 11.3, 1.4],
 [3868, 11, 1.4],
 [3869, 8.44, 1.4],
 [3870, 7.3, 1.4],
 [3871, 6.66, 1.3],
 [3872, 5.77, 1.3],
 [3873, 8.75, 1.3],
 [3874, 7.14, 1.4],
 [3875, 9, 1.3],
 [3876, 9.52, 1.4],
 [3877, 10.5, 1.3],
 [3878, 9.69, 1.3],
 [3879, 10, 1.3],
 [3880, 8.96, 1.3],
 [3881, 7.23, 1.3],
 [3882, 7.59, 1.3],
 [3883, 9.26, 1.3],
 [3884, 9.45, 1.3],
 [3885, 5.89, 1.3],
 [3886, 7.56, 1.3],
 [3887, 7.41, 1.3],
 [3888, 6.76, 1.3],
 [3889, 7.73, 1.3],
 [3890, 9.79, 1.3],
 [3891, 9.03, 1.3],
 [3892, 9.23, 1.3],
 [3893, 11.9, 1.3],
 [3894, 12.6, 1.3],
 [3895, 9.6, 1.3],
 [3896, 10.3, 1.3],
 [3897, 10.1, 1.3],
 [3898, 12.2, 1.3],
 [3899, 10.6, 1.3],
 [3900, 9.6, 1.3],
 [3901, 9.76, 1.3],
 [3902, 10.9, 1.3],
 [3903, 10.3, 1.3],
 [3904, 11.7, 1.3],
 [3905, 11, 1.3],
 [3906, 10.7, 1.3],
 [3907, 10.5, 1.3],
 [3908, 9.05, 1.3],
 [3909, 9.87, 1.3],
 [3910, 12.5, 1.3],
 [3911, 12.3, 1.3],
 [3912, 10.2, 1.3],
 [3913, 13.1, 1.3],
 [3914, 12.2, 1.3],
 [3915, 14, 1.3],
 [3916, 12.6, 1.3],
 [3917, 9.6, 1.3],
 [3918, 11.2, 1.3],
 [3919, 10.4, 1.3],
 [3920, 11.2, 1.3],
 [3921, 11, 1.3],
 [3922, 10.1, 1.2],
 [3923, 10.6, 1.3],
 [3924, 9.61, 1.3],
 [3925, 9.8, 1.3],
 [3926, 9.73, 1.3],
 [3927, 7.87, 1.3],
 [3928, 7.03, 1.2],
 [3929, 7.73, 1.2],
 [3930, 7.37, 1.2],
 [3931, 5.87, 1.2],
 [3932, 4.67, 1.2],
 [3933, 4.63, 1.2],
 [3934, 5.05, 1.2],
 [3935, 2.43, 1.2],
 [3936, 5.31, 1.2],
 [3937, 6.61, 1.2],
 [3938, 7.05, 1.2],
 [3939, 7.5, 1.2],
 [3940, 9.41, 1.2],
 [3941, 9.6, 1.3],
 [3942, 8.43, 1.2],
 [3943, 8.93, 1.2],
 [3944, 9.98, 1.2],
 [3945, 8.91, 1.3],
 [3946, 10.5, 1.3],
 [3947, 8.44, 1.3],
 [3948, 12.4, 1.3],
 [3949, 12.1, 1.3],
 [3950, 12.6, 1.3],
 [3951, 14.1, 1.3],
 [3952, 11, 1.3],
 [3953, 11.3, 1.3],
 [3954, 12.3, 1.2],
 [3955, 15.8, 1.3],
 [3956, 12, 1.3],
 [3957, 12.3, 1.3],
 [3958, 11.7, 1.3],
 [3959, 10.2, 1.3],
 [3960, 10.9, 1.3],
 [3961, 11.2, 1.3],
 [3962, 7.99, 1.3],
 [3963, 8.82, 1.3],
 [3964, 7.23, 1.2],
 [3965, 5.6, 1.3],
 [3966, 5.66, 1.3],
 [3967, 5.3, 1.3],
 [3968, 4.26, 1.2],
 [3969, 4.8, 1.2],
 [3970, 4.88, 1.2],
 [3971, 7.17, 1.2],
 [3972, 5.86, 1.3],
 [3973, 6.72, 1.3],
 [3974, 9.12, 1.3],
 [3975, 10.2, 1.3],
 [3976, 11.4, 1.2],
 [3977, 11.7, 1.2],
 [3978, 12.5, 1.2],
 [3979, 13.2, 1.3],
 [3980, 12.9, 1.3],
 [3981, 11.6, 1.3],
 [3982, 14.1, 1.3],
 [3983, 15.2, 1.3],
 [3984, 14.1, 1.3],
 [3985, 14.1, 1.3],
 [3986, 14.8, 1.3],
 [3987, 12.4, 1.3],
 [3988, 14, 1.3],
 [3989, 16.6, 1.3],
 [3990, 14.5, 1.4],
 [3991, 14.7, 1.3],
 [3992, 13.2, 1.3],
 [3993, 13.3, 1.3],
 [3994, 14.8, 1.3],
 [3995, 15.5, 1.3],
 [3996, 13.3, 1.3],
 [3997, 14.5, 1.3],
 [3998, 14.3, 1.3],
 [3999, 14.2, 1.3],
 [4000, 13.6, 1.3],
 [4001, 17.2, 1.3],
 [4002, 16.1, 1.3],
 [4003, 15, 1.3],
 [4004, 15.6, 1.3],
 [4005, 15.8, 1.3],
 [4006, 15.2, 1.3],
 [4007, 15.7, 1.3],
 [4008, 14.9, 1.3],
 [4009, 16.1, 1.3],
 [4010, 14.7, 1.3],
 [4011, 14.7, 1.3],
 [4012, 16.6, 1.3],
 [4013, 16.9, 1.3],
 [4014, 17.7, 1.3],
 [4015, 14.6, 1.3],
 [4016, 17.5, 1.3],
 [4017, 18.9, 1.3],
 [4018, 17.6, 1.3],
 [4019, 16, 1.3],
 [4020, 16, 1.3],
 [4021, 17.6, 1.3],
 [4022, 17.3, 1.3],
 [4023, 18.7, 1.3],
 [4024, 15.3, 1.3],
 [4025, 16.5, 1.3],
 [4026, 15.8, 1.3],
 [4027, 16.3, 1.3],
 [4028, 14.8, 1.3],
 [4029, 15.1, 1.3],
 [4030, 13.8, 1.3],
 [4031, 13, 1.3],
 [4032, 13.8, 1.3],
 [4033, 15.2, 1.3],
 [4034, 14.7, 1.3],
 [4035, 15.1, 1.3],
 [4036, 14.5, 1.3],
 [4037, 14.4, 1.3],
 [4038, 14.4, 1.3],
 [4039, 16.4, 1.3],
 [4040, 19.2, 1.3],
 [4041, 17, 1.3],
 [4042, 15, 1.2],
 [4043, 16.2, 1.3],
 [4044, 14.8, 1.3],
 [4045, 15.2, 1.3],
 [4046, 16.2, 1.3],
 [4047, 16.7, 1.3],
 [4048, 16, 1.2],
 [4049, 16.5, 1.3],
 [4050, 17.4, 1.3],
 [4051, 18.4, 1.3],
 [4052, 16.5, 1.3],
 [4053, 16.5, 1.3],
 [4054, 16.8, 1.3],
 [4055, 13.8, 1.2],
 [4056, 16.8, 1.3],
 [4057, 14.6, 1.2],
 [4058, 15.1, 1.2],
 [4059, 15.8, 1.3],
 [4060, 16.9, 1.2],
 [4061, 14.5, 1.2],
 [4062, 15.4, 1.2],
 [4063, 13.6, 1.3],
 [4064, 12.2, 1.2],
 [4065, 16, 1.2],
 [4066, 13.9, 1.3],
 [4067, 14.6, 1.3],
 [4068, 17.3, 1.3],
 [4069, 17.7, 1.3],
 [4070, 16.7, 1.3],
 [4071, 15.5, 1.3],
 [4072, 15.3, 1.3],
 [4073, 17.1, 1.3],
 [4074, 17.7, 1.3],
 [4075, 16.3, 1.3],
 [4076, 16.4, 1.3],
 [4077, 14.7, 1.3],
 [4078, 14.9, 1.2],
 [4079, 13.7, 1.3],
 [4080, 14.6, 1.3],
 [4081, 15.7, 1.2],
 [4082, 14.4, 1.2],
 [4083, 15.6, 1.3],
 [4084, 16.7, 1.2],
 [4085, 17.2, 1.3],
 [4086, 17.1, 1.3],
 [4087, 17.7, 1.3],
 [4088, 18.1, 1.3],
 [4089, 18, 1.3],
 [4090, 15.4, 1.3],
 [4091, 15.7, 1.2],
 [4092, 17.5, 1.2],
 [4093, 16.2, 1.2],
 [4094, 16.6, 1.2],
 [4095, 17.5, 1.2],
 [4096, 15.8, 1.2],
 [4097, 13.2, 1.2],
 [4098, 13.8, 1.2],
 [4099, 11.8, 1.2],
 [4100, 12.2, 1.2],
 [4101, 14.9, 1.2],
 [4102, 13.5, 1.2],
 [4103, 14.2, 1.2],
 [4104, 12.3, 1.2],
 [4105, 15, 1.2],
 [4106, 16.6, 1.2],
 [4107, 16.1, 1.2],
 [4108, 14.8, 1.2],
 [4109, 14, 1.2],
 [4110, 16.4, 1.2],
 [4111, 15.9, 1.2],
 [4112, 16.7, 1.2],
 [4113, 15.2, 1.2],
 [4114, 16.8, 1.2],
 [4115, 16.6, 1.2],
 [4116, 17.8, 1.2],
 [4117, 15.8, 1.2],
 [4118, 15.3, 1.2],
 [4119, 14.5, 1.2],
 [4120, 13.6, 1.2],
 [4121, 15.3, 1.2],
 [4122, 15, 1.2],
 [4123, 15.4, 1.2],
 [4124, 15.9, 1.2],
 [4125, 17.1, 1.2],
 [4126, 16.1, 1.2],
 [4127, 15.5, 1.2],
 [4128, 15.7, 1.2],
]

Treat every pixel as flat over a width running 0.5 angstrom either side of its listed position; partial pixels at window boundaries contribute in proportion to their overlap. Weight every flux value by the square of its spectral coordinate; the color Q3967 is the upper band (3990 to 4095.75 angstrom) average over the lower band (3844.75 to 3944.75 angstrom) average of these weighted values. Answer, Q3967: 1.9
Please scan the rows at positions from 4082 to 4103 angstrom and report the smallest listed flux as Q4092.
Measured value 11.8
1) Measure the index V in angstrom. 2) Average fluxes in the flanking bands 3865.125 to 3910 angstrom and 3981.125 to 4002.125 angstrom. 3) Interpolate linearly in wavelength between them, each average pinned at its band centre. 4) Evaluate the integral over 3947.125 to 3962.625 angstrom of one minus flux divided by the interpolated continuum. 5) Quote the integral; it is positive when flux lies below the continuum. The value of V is 1.1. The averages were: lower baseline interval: 9.38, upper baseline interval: 14.4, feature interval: 11.8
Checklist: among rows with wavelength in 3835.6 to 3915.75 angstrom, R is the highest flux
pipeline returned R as 14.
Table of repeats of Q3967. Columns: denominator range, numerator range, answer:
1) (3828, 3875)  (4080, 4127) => 2.28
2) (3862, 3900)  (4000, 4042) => 1.87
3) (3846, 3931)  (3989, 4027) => 1.78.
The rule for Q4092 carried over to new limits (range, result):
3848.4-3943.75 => 2.43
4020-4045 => 13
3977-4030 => 11.6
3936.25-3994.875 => 4.26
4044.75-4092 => 12.2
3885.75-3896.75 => 6.76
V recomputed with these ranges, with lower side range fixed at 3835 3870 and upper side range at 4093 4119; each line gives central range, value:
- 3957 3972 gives 4.7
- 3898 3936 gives 0.8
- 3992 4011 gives -4.2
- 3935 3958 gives 1.3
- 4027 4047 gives -3.1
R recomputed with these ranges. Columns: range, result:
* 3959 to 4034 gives 18.9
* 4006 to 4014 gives 17.7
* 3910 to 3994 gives 16.6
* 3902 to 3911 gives 12.5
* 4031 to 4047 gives 19.2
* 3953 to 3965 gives 15.8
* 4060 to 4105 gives 18.1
